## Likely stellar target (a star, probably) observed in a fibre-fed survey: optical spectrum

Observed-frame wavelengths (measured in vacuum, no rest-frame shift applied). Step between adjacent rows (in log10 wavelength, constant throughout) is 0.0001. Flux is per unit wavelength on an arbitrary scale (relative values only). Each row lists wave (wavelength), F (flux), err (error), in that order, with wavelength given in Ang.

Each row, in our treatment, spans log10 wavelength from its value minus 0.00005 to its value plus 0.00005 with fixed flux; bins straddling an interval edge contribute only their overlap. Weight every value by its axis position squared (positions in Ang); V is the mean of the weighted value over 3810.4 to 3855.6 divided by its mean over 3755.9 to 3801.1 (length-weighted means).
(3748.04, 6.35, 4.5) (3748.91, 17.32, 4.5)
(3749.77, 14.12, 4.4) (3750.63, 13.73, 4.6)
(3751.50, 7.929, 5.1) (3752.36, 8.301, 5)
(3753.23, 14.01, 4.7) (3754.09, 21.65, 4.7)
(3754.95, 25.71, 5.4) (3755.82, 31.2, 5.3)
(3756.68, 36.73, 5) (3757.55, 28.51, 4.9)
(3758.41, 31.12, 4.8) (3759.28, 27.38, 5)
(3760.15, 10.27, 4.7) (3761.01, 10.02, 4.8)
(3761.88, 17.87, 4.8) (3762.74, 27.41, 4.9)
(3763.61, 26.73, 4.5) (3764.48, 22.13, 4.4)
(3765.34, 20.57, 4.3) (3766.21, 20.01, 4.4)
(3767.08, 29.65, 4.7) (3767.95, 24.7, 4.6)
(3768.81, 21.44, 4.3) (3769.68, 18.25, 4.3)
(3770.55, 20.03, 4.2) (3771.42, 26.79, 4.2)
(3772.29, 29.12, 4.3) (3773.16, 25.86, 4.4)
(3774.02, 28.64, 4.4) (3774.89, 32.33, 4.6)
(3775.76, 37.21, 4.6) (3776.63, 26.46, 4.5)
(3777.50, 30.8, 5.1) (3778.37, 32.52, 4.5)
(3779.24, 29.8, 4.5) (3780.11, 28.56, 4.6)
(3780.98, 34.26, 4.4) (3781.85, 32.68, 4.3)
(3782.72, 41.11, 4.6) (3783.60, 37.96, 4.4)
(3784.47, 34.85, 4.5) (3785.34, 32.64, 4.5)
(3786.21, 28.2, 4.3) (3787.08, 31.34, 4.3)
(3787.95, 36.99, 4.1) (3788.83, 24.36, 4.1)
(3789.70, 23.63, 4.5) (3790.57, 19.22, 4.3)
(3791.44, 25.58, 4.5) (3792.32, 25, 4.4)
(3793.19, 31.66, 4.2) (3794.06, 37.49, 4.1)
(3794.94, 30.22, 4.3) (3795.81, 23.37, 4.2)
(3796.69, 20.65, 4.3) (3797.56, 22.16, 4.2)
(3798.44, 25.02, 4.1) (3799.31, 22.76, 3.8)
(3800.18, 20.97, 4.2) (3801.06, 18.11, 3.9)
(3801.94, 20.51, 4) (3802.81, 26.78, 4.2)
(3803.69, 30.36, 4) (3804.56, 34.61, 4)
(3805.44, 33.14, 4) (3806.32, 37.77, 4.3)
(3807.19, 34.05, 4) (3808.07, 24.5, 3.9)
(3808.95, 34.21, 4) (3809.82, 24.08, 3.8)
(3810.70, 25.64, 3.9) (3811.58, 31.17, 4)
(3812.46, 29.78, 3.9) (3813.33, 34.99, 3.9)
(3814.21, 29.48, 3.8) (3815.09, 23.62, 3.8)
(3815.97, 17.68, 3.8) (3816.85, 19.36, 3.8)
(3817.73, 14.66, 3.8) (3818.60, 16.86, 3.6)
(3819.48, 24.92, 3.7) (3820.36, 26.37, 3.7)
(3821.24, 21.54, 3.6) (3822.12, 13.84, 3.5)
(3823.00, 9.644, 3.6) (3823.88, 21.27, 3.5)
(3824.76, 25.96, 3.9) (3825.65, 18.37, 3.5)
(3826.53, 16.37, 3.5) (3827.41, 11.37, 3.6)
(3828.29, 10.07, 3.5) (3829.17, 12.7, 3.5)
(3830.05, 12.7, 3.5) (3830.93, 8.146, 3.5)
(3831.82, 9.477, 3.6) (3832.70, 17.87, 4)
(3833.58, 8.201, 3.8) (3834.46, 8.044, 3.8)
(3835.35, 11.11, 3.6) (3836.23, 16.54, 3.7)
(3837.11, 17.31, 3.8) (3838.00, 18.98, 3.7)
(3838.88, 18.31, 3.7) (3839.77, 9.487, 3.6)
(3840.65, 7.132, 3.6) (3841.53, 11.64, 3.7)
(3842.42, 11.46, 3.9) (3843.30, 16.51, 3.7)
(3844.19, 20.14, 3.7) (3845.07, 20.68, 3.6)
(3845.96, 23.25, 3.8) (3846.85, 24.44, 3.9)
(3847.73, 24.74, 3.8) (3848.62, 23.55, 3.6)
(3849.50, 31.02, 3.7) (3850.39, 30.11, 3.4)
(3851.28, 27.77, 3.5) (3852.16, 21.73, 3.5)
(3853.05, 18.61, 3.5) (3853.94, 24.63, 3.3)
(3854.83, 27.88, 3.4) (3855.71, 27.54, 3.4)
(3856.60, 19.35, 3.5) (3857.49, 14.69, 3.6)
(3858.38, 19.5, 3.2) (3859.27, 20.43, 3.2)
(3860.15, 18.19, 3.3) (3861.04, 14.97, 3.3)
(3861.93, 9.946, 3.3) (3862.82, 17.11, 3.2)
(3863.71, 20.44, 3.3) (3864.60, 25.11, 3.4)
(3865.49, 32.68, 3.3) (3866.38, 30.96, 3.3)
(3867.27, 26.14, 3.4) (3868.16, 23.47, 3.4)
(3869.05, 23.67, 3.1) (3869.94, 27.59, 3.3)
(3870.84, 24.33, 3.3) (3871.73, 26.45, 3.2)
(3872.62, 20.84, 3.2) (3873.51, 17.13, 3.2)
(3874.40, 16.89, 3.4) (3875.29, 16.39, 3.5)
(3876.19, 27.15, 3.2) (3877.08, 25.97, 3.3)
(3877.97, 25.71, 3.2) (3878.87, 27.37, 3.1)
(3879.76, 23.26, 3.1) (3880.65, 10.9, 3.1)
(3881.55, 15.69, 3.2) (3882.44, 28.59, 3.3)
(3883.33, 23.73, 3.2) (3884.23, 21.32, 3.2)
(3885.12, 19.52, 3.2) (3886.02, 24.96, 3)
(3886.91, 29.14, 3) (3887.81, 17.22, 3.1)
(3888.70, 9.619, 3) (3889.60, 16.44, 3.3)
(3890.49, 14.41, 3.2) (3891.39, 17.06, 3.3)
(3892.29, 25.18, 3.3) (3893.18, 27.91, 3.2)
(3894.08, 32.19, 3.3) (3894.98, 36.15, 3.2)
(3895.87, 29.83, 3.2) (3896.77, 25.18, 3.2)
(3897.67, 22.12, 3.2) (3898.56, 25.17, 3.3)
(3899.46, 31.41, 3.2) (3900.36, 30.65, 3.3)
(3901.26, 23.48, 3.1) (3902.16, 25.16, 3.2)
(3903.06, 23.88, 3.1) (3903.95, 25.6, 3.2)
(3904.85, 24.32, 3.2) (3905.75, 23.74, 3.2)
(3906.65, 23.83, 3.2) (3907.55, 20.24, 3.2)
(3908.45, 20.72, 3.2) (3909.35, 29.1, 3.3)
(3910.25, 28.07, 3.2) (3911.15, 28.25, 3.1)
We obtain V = 0.7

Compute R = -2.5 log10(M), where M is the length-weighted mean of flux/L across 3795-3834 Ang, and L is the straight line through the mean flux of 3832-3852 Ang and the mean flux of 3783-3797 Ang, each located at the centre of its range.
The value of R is 0.11 mag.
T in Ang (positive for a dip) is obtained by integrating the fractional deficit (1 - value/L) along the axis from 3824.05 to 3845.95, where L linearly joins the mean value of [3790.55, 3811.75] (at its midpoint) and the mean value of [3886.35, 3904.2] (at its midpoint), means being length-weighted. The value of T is 9.9 Ang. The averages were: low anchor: 27.3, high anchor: 24.4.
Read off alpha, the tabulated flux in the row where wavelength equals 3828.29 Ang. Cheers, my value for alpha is 10.07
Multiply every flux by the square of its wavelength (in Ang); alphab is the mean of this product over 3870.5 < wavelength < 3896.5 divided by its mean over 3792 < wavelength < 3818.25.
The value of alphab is 0.87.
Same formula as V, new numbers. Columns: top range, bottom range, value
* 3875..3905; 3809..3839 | 1.32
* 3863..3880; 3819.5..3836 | 1.66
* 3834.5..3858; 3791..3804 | 0.80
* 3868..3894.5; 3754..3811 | 0.84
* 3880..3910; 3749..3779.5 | 1.07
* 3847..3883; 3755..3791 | 0.87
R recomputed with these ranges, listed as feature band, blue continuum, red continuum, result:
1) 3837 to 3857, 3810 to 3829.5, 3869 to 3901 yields 0.06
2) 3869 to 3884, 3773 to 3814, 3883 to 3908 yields 0.12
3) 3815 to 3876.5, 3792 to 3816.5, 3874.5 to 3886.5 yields 0.26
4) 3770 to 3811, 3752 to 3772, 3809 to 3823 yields -0.24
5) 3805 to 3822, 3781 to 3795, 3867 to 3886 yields 0.09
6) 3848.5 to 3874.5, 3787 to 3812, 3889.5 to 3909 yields 0.14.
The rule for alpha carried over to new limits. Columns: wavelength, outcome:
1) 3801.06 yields 18.11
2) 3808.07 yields 24.5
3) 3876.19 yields 27.15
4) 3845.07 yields 20.68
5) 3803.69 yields 30.36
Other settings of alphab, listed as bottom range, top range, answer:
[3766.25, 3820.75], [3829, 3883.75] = 0.75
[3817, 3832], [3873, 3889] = 1.34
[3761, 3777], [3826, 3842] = 0.52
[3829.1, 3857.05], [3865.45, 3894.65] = 1.26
